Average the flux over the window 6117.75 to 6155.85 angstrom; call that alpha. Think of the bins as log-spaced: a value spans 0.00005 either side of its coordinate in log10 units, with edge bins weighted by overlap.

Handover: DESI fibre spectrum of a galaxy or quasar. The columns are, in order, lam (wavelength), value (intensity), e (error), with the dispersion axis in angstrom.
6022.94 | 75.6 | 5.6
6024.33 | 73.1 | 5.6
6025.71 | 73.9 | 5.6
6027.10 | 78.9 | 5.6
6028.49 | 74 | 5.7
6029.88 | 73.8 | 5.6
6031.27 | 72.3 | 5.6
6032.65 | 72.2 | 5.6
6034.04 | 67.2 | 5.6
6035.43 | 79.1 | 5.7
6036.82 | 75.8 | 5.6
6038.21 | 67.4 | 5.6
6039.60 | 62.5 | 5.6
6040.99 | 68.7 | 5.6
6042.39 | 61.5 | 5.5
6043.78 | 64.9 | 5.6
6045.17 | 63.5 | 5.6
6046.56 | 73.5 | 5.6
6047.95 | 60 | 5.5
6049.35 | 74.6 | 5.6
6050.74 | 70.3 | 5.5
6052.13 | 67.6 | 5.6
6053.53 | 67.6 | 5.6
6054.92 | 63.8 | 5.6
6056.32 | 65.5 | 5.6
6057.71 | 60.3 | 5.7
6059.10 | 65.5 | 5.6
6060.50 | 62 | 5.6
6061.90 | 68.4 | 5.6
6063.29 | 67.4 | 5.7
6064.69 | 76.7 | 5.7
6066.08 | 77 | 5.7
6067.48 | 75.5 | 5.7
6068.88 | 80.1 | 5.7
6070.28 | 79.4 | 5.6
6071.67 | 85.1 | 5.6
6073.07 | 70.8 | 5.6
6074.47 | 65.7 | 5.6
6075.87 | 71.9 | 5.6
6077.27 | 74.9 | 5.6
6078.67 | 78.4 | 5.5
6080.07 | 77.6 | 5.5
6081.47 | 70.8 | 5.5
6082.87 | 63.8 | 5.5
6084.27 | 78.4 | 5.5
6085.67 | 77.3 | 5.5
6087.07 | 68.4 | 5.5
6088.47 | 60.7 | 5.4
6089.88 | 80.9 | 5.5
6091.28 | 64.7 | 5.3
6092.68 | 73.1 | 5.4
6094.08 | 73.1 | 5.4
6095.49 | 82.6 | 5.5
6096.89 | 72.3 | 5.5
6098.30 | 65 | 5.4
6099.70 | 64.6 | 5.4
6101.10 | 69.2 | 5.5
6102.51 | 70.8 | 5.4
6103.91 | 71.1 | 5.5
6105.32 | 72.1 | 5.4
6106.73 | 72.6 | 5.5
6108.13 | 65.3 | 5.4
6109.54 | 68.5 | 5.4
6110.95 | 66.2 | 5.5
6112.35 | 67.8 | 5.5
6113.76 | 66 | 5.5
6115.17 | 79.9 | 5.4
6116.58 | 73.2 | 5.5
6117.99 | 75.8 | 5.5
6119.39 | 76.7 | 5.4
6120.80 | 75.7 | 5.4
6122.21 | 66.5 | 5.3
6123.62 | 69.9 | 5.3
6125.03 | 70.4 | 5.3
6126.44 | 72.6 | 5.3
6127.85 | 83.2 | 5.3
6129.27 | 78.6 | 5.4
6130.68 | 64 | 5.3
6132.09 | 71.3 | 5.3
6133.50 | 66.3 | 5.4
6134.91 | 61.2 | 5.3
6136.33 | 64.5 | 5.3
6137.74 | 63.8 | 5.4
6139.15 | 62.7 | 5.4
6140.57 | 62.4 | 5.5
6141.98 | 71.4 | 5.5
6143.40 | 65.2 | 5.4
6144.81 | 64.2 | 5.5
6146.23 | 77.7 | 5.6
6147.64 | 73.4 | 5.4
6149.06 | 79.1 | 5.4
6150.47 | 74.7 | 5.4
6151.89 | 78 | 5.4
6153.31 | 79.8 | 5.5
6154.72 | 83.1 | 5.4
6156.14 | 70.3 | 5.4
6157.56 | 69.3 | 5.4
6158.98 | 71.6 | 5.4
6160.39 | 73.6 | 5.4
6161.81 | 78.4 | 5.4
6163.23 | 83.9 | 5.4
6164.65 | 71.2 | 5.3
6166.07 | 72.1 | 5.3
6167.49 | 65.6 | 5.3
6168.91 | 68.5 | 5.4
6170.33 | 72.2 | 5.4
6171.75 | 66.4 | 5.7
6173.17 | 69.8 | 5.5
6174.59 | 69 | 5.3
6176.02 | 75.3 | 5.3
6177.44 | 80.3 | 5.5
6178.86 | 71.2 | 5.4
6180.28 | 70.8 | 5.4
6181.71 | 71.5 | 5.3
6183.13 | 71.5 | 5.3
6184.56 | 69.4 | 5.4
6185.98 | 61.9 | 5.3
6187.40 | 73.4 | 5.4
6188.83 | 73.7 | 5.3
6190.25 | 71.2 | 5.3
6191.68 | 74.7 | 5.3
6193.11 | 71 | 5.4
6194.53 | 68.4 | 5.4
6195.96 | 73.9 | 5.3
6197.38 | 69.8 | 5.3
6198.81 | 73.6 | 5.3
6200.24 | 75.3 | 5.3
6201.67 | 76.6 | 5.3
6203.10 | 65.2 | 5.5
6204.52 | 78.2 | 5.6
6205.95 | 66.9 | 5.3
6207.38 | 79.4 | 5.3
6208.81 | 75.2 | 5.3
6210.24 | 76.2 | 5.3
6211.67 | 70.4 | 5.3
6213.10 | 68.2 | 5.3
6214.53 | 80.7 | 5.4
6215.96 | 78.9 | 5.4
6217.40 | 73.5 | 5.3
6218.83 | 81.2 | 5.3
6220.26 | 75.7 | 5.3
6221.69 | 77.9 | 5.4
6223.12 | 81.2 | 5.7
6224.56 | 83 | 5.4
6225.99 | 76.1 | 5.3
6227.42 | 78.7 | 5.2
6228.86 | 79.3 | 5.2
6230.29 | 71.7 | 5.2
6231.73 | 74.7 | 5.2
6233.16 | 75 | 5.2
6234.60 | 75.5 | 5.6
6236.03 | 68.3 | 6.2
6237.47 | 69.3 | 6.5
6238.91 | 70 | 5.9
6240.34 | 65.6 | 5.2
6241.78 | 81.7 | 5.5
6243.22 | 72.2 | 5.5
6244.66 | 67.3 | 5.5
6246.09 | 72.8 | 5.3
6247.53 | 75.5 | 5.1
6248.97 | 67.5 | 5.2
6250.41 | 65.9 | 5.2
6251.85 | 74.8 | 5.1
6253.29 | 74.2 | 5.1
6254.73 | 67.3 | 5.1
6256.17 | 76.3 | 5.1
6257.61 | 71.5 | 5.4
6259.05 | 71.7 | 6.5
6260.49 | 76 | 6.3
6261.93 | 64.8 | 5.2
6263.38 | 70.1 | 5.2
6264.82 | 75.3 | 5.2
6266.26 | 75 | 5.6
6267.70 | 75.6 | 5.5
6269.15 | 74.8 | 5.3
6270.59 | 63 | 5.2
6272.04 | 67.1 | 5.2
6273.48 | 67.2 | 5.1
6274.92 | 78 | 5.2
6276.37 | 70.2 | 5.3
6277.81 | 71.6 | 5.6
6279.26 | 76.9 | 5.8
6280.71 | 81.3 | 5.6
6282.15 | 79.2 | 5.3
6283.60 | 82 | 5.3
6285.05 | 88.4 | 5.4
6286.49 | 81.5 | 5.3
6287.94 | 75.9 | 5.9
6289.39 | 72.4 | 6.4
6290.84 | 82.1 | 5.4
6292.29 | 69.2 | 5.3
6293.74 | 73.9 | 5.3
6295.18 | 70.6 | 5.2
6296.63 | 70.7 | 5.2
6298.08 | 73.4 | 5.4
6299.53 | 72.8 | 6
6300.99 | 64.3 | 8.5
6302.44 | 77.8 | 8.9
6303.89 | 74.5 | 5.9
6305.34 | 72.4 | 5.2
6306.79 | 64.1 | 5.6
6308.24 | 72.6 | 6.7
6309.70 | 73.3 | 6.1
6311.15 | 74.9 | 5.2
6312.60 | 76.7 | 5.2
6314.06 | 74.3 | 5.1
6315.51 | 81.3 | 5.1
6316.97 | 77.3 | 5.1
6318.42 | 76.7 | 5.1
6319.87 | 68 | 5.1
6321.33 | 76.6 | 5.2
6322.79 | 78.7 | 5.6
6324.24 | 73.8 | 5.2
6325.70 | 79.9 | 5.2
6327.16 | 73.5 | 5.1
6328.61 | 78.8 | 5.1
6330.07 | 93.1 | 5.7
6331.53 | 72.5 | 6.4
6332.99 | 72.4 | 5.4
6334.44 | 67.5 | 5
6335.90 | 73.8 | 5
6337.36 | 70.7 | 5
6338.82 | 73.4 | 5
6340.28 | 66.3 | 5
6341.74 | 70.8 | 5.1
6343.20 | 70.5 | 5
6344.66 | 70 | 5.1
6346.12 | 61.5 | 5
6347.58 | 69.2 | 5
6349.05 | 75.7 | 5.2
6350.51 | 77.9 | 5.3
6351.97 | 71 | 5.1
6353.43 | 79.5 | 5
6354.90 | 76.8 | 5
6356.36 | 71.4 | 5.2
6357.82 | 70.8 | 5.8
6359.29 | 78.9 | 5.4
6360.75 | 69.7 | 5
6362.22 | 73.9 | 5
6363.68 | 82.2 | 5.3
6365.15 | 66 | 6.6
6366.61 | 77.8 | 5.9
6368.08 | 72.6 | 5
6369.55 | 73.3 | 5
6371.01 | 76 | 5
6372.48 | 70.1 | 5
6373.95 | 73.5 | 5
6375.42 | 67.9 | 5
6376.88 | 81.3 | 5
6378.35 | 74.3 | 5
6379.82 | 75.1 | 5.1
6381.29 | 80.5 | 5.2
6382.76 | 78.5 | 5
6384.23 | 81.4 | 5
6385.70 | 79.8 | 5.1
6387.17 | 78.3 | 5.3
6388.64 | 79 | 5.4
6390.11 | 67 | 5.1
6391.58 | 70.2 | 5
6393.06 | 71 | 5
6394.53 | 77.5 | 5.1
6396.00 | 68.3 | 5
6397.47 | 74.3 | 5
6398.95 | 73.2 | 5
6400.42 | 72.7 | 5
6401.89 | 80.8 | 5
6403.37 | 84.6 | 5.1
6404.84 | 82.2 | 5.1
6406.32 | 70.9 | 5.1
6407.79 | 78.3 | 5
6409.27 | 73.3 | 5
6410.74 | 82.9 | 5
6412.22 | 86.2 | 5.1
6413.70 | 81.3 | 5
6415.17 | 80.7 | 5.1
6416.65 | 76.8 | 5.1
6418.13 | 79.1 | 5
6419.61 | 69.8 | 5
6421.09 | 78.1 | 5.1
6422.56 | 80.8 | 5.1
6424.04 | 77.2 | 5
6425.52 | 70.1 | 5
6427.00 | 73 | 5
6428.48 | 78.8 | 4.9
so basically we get 71.5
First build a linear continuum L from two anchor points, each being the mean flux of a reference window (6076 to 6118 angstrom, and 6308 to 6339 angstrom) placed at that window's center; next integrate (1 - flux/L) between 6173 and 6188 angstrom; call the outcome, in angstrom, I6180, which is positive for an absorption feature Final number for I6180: 0.3 angstrom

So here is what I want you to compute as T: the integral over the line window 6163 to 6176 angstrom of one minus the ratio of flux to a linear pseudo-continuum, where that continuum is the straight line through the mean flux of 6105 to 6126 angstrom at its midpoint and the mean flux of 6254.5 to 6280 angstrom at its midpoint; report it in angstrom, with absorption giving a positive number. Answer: 0.1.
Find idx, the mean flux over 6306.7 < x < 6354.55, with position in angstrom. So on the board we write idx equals 74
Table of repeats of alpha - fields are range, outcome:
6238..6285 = 72.8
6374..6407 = 75.8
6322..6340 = 75.4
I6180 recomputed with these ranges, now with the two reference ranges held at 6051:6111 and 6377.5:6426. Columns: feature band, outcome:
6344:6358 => 0.6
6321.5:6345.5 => 0.5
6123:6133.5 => -0.1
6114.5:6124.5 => -0.3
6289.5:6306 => 0.5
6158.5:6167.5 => -0.2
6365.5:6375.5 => 0.4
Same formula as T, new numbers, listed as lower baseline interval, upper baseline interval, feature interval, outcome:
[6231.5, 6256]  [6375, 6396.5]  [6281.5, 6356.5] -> -0.7 angstrom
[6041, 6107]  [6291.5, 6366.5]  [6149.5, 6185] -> -0.7 angstrom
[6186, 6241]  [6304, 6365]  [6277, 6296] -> -0.8 angstrom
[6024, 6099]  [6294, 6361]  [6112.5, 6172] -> 0.0 angstrom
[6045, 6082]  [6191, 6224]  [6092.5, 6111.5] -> 0.4 angstrom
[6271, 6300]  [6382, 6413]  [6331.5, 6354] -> 1.4 angstrom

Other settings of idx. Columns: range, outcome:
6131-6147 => 66.4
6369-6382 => 74.7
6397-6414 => 78.4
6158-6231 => 73.6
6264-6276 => 71.9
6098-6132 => 71.2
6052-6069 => 68.7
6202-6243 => 74.9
